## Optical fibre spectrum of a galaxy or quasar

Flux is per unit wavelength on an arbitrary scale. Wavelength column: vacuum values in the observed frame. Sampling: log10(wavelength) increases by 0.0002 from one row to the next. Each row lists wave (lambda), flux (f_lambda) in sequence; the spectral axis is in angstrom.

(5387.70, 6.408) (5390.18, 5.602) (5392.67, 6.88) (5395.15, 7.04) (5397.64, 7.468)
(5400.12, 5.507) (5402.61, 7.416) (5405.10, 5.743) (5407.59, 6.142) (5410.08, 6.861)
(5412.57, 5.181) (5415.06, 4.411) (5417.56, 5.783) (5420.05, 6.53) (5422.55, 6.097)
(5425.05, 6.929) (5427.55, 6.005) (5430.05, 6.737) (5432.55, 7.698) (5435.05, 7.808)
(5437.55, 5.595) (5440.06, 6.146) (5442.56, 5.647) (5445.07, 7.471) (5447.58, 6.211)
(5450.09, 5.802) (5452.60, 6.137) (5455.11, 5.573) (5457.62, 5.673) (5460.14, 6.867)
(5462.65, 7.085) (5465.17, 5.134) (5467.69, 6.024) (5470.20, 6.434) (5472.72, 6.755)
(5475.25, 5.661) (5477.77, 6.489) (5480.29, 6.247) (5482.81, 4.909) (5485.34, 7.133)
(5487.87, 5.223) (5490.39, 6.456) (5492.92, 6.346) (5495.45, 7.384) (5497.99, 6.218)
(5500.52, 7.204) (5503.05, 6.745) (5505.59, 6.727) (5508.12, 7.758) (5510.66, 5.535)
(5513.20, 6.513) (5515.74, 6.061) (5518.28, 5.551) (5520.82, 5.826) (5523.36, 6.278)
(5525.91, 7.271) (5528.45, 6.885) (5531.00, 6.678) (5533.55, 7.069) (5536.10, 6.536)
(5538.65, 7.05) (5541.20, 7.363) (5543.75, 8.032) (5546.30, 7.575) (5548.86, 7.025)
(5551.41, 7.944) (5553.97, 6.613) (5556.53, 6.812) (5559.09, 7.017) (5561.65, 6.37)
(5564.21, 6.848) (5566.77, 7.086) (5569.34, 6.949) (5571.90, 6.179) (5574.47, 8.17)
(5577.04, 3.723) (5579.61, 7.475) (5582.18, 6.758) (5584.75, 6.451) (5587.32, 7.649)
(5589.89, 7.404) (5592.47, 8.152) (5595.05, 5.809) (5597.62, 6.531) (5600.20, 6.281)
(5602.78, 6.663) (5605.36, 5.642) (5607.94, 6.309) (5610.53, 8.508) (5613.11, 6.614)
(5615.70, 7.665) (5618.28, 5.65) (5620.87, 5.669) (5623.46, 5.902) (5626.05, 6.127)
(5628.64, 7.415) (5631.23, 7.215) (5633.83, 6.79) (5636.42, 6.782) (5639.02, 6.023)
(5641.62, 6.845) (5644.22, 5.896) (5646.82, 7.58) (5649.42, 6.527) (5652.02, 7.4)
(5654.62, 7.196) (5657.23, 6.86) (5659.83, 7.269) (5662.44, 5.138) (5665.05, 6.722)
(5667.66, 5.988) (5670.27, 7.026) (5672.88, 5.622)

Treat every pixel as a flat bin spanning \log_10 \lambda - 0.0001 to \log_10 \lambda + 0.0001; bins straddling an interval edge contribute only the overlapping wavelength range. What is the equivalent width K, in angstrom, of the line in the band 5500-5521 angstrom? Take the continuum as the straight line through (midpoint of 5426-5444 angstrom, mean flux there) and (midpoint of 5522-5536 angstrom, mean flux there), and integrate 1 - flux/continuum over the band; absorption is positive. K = 1.0 angstrom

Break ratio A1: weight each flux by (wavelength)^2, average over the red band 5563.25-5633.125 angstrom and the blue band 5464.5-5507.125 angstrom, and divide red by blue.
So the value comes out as 1.1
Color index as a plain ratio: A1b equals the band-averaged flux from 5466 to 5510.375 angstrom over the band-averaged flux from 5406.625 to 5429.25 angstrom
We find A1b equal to 1.07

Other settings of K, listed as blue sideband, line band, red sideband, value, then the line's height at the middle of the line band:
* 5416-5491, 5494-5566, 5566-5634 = -3.7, 6.49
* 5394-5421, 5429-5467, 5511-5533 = -0.7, 6.25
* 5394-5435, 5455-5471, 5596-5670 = 0.7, 6.44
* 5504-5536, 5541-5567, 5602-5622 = -2.4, 6.54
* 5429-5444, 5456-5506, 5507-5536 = 1.7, 6.55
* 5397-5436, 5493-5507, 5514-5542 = -0.6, 6.53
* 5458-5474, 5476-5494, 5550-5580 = 0.9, 6.42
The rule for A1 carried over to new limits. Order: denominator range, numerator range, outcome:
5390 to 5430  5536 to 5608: 1.16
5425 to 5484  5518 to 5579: 1.12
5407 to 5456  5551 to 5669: 1.14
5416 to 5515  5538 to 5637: 1.12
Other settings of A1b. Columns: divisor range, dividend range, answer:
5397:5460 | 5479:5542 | 1.04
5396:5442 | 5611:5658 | 1.06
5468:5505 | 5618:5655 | 1.04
